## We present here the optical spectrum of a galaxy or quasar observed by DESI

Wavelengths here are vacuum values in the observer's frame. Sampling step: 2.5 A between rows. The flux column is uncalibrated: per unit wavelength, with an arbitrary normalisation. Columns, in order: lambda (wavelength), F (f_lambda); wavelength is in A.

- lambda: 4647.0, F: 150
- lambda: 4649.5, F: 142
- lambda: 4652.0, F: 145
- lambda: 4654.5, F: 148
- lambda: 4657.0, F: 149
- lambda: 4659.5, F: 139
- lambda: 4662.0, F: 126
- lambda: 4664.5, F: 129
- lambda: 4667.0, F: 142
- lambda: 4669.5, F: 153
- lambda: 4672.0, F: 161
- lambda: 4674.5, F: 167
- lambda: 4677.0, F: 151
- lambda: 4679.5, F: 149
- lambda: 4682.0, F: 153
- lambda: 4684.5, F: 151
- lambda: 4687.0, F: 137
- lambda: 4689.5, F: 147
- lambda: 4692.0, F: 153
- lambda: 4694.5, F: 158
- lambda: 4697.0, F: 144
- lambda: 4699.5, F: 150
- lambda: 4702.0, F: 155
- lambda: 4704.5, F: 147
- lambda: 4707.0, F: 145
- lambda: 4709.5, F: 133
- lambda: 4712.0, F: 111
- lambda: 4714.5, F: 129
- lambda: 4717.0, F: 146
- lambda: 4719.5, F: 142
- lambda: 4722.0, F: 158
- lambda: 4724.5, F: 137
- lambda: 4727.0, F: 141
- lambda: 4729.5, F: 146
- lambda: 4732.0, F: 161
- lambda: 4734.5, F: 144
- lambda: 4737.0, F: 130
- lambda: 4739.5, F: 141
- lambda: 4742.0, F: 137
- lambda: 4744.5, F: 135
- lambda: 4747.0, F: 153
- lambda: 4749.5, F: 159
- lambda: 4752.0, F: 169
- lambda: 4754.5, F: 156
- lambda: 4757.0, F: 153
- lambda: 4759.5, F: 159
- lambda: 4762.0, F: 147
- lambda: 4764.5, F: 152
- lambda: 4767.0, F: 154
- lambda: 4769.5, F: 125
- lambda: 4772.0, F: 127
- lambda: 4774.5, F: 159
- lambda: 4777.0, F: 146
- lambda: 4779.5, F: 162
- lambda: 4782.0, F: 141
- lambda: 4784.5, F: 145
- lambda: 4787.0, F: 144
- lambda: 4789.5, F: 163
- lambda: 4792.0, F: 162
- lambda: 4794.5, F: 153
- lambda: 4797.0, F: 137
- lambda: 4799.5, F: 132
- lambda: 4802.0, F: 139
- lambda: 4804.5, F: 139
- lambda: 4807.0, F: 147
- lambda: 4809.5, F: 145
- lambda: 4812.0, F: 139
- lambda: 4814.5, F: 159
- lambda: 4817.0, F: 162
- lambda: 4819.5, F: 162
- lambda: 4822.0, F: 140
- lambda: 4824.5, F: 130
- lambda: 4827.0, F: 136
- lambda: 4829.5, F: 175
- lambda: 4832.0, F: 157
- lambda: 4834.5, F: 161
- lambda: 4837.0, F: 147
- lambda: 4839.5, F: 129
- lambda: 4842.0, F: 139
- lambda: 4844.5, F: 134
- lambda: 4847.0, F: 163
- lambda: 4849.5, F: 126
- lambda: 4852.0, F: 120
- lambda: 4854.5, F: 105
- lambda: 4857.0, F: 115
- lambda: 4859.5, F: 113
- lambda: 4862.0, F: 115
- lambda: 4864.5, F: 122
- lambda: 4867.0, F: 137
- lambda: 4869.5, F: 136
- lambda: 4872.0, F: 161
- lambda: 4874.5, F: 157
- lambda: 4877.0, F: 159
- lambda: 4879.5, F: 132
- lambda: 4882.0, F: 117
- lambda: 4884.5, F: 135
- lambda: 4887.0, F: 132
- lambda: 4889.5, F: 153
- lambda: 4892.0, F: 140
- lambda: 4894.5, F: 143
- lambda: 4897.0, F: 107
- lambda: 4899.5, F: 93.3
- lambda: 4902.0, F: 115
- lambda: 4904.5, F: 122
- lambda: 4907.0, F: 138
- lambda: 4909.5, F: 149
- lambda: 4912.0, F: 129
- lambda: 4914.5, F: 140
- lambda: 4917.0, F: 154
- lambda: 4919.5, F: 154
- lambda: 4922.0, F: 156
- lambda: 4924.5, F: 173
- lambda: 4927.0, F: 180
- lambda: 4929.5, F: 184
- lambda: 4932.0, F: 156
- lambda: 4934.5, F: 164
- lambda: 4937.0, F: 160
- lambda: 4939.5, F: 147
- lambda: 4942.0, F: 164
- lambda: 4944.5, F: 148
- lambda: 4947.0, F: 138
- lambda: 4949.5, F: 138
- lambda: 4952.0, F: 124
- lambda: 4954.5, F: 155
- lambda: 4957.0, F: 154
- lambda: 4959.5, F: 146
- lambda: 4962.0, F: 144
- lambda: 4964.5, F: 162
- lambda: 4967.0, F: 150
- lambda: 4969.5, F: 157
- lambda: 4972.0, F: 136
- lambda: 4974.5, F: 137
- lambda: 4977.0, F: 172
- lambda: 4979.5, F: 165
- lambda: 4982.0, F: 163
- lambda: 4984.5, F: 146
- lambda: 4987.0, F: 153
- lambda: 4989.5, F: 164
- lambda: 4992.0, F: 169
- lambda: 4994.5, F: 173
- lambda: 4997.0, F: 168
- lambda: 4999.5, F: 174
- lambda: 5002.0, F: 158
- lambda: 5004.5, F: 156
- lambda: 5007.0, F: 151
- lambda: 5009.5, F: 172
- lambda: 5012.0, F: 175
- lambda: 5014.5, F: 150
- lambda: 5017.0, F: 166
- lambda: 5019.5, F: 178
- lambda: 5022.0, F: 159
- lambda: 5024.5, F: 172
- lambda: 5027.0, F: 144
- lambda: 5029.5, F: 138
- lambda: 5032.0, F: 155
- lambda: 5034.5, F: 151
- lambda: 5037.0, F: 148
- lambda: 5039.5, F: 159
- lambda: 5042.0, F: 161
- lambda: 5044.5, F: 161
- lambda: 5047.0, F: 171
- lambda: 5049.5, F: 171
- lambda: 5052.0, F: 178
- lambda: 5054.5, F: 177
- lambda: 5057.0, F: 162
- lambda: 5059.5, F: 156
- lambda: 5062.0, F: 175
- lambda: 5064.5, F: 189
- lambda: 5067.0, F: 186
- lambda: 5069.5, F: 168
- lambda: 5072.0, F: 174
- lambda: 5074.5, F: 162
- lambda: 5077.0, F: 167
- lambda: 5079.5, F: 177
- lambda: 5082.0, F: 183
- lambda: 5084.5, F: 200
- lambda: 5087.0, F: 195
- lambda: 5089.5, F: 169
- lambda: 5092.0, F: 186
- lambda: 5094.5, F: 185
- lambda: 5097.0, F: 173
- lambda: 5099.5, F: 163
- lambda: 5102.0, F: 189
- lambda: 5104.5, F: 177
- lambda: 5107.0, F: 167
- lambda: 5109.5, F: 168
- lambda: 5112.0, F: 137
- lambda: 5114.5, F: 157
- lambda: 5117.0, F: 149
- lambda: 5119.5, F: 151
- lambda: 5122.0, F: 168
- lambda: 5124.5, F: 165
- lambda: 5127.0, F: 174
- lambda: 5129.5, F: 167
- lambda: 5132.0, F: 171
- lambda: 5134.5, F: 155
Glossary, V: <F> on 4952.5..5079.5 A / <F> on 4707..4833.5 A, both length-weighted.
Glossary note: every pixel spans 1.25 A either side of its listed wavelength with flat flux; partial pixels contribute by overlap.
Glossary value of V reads 1.10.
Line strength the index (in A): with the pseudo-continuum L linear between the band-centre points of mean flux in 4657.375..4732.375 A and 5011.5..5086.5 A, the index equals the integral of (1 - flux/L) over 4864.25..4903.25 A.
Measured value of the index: 5.7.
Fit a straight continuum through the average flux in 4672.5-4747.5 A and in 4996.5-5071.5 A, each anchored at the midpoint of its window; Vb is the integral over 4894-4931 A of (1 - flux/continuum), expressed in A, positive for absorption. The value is 3.5 A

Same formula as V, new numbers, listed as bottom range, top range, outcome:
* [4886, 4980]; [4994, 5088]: 1.14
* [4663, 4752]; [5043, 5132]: 1.17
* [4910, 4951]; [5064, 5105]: 1.15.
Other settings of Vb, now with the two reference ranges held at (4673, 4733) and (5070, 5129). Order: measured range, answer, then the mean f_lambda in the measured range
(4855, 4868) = 3.1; 119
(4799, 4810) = 0.9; 141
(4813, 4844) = 1.0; 149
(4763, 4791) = 0.7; 147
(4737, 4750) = 0.5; 143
